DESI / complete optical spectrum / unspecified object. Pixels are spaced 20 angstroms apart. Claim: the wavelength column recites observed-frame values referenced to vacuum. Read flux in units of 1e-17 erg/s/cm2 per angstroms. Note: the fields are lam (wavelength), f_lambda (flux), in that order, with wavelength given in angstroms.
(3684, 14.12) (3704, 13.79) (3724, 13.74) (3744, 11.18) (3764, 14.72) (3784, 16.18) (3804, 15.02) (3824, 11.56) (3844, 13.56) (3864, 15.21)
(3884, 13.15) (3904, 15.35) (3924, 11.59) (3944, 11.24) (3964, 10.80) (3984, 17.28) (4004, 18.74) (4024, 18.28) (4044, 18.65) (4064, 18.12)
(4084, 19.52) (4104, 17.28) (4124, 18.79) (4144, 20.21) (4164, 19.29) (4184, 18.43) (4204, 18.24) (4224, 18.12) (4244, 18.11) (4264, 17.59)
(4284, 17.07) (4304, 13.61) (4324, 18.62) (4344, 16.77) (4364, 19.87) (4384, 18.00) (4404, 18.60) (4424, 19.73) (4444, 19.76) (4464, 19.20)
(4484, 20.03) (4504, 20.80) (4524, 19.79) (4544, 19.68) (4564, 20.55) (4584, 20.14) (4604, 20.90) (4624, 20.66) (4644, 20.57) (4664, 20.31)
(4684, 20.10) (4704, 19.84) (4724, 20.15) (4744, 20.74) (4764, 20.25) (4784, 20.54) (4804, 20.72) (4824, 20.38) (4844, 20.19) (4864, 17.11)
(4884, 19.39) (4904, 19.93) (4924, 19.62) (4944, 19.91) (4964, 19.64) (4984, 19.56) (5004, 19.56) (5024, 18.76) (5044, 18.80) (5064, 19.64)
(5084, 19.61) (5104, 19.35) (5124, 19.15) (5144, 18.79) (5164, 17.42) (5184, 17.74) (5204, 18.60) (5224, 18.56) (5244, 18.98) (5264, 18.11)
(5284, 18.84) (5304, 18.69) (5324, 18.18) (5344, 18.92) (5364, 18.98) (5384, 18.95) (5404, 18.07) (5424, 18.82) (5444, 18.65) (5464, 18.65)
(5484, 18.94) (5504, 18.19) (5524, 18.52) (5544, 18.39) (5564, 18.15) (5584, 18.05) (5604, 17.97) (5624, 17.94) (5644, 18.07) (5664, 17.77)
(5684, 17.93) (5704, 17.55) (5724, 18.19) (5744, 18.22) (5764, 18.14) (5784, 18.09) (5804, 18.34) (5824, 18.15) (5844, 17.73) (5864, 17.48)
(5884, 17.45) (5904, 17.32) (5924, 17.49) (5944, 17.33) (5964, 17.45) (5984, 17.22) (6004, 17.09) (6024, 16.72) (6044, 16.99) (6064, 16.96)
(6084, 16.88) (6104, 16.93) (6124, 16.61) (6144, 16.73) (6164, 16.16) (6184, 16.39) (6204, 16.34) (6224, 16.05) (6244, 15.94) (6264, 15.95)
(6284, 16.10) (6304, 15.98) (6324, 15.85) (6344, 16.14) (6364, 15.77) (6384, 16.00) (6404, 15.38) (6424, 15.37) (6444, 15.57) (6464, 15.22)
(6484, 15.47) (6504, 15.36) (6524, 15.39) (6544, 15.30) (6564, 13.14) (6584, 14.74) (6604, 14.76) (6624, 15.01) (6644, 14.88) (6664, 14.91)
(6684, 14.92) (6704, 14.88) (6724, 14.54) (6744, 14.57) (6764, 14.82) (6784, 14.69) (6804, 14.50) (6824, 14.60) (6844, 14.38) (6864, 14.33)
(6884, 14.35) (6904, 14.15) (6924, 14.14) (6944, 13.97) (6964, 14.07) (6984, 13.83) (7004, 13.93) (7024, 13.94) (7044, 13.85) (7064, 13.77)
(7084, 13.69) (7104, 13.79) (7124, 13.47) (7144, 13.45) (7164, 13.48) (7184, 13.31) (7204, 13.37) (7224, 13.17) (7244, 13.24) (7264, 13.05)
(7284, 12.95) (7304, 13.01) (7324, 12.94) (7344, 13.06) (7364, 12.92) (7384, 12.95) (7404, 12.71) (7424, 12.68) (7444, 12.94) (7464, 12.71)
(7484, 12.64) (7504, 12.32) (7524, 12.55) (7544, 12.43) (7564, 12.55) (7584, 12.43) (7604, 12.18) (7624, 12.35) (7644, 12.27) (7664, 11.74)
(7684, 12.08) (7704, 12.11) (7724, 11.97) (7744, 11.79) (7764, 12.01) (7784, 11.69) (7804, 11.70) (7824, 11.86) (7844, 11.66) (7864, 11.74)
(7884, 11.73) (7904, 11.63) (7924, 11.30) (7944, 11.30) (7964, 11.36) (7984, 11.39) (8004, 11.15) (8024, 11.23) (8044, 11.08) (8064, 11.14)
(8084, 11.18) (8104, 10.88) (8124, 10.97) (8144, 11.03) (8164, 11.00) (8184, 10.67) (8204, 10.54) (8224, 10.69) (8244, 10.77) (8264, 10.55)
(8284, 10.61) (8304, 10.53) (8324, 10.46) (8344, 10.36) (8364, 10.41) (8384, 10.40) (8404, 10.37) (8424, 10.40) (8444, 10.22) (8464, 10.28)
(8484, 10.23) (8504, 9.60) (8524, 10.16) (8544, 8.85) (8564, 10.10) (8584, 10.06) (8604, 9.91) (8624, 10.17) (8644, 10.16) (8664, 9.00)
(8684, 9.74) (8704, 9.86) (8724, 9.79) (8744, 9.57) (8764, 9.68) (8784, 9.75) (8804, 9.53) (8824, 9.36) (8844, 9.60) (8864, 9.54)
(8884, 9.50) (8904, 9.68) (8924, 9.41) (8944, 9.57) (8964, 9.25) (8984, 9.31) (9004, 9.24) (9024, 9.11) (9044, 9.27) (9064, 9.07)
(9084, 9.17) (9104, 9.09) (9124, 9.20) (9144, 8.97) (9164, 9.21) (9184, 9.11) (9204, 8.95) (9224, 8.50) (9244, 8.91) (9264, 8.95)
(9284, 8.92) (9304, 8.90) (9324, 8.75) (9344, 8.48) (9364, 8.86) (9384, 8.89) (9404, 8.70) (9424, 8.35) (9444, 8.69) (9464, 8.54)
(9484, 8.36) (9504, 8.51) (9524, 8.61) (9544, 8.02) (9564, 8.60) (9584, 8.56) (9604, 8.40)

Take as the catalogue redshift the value 0.00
